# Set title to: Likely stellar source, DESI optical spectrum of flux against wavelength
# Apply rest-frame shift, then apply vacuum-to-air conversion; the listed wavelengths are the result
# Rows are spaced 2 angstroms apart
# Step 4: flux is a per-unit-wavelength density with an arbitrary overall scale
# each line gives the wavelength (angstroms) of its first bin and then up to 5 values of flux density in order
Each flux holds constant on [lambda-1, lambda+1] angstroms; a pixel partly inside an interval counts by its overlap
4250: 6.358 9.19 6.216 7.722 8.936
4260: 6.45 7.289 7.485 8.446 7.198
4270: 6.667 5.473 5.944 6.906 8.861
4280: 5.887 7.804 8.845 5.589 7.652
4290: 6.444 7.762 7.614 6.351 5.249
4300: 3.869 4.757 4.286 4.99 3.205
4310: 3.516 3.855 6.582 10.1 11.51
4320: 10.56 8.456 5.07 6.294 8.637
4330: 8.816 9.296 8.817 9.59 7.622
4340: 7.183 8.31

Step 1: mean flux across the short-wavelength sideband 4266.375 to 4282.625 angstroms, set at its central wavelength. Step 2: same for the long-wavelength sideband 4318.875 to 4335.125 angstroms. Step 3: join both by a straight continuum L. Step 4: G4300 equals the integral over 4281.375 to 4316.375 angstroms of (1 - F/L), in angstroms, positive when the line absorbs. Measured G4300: 7.2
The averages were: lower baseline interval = 6.88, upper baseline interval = 8.28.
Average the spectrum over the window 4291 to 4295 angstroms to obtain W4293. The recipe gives 7.69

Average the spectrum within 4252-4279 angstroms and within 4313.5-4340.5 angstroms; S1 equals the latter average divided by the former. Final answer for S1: 1.2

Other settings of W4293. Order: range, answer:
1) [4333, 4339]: 8.68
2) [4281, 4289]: 7.47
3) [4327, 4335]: 8.89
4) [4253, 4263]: 7.32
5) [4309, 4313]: 3.69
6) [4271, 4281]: 6.61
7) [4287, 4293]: 7.29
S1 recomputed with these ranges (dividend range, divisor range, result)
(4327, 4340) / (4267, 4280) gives 1.28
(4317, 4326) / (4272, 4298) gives 1.23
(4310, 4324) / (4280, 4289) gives 1.08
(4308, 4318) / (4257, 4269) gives 0.82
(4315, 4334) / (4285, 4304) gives 1.45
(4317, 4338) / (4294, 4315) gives 1.80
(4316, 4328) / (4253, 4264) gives 1.16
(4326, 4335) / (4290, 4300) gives 1.34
